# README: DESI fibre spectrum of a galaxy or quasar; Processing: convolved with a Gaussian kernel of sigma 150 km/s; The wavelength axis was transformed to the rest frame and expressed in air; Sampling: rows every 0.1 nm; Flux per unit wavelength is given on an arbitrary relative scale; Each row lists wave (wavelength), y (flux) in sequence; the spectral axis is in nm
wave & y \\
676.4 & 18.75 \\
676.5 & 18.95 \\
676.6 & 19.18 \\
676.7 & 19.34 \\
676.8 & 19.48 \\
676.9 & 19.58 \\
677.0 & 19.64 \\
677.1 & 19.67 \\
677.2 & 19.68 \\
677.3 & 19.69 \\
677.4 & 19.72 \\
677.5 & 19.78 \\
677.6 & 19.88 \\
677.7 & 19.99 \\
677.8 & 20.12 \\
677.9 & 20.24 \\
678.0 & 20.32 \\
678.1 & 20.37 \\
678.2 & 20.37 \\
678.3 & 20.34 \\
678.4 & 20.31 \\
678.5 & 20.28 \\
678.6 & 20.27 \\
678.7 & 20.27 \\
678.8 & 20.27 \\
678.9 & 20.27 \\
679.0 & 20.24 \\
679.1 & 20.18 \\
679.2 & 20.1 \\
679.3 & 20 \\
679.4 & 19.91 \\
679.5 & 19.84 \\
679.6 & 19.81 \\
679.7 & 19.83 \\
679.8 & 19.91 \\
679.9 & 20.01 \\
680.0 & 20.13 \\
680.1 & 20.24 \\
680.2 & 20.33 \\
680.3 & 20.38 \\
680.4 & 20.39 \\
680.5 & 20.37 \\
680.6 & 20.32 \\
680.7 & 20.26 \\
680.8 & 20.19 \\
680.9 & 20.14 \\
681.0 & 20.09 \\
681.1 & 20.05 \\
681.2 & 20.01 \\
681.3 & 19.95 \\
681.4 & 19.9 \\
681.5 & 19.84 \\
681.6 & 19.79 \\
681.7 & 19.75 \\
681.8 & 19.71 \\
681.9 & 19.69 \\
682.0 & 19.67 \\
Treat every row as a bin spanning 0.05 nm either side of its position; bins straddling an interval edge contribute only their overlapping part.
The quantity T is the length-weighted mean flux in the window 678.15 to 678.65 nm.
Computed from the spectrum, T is 20.3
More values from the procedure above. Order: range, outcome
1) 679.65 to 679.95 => 19.9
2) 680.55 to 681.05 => 20.2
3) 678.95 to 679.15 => 20.2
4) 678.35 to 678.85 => 20.3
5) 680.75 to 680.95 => 20.2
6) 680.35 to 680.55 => 20.4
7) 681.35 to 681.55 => 19.9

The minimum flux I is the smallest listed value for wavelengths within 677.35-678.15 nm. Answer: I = 19.72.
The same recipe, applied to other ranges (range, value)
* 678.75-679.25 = 20.1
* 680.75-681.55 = 19.84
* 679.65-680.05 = 19.83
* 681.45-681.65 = 19.79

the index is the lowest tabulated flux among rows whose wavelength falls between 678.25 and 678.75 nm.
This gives 20.27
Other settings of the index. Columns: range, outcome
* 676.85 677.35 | 19.58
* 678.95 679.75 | 19.81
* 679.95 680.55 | 20.13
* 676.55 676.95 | 19.18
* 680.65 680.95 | 20.14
